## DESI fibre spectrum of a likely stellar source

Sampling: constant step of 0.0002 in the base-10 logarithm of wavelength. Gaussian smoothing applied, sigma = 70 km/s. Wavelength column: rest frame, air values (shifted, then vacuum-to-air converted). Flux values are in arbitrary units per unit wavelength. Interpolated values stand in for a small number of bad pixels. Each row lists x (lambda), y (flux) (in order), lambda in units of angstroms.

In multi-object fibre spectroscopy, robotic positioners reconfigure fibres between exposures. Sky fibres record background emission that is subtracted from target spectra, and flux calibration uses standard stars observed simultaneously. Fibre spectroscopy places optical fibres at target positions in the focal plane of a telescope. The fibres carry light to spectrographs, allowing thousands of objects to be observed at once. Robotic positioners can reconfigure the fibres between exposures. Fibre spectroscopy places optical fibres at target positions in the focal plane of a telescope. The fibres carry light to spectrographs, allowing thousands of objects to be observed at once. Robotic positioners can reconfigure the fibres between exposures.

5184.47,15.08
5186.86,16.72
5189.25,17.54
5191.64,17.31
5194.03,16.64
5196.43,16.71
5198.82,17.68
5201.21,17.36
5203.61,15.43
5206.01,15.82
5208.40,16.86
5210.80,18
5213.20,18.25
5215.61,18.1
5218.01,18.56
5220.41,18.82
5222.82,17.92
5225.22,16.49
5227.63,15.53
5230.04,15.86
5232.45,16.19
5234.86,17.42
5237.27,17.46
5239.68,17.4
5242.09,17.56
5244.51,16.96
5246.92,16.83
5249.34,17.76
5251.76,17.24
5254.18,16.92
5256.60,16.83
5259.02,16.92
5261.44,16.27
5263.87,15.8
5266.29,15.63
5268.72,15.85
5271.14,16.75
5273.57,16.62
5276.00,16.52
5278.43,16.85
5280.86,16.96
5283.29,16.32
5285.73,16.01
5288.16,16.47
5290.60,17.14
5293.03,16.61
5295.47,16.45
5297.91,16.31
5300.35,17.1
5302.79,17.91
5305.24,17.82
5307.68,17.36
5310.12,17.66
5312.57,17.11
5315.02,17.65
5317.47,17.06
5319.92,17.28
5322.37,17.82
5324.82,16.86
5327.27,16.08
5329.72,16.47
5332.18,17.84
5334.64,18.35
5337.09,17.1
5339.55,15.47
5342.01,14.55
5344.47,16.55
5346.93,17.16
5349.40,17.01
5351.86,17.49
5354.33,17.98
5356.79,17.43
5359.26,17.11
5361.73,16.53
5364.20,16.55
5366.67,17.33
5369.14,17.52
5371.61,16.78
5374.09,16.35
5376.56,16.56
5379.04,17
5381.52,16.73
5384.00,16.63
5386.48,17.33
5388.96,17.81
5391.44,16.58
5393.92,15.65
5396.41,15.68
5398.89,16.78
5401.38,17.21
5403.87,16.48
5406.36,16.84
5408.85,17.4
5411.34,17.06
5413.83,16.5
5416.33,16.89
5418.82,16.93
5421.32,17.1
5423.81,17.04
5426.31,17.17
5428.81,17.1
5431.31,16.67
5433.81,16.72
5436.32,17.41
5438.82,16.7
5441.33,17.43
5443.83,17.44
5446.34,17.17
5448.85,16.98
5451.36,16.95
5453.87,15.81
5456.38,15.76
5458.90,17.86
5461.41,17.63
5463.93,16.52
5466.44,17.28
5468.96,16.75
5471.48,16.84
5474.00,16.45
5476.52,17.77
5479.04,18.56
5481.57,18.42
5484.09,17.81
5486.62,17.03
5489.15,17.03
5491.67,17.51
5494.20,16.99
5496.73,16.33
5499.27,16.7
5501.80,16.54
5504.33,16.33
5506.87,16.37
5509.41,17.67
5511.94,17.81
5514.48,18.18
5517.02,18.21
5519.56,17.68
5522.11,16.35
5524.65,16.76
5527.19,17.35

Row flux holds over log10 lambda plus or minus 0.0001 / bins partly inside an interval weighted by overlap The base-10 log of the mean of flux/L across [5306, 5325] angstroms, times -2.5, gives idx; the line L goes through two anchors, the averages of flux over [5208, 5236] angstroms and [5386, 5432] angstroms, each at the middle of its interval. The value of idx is -0.02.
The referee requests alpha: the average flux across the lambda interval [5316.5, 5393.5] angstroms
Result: 16.9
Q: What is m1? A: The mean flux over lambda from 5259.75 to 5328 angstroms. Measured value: 16.8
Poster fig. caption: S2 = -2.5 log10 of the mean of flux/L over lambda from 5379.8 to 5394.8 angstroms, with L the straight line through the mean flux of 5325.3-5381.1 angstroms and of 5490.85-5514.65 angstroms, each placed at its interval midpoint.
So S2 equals 0.00 mag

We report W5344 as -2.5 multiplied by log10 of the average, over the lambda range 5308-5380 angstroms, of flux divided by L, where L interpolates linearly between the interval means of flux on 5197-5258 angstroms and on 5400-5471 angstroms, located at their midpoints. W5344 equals 0.00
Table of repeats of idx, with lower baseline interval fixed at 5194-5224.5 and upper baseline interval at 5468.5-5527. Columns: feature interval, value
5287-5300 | 0.046 mag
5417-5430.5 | 0.014 mag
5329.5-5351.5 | 0.036 mag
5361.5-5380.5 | 0.030 mag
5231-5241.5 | 0.017 mag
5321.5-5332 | 0.029 mag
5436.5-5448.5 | 0.005 mag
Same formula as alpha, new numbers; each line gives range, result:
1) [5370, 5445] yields 16.9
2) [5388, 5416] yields 16.7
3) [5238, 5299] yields 16.7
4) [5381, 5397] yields 16.7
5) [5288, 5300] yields 16.6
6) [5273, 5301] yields 16.6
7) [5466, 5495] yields 17.4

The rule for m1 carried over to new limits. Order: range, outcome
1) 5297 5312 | 17.4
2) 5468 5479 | 17.1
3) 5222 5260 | 16.9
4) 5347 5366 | 17.2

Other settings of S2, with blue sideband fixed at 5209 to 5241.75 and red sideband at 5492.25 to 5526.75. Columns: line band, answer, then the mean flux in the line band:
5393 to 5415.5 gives 0.04 mag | 16.6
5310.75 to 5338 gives 0.00 mag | 17.2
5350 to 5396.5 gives 0.02 mag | 16.9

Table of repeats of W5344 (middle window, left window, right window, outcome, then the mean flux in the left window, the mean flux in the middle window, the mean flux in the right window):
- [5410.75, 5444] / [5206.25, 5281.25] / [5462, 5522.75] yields 0.01 mag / 17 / 17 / 17.2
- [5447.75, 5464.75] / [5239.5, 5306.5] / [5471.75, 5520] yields 0.03 mag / 16.8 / 16.8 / 17.3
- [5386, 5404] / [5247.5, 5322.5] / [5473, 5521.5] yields 0.03 mag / 16.9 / 16.7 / 17.3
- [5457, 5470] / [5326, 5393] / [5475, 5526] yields 0.00 mag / 16.9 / 17.1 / 17.3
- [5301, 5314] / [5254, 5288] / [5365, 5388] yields -0.06 mag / 16.4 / 17.5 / 16.9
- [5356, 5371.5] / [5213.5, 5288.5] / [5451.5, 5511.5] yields -0.01 mag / 16.9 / 17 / 17.1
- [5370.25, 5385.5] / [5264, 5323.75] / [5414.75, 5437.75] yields 0.02 mag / 16.9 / 16.7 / 17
